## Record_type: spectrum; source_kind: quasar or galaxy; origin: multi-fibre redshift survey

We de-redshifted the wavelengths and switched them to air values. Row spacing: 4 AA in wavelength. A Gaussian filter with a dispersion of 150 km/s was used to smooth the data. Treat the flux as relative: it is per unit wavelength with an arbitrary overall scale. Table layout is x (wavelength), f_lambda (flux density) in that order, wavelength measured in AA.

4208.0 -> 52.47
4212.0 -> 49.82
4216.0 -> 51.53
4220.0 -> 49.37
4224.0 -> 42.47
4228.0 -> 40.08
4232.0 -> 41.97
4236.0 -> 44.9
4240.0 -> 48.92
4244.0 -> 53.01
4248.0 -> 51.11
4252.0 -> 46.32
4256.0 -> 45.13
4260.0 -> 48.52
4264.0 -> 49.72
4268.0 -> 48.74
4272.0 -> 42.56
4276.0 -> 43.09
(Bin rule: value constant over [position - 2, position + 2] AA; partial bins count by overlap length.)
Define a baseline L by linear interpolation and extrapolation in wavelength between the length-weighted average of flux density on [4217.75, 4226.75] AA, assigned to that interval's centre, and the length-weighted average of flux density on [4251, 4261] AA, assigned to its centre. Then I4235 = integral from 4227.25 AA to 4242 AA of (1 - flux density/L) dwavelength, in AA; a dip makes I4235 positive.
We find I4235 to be 0.52 AA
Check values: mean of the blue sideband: 45.6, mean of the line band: 44.3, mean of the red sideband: 46.5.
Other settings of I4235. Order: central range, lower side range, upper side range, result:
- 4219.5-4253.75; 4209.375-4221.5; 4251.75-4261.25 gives 1.43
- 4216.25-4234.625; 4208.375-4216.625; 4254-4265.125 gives 2.11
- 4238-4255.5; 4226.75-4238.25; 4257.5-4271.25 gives -1.68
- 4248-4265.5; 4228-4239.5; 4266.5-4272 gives -0.89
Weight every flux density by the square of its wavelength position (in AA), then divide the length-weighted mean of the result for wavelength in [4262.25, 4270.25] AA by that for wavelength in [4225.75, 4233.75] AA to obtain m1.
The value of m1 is 1.2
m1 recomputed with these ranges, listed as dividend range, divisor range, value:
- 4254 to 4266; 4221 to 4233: 1.15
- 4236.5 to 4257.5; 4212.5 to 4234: 1.08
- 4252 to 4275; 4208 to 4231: 1.02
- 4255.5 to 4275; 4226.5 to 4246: 1.03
